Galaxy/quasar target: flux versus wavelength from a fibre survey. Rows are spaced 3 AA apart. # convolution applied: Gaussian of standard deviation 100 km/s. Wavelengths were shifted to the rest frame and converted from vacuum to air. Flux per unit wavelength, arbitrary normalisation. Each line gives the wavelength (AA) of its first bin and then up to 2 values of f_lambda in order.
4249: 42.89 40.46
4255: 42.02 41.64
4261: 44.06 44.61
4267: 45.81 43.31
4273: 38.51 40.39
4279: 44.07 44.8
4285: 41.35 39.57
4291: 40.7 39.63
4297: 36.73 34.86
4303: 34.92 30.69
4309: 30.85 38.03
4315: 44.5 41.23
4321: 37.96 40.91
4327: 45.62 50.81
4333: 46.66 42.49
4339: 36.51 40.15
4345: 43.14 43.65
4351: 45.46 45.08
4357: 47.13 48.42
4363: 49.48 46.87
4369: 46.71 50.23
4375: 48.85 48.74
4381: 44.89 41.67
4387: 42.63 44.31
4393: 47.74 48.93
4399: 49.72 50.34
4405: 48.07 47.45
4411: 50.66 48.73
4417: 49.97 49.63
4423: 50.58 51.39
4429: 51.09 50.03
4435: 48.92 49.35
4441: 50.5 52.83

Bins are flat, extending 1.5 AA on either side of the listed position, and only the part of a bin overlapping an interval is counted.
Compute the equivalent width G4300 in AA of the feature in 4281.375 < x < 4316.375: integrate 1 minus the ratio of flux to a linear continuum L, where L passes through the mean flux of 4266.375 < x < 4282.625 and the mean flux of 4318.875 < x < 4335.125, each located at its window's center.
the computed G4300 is 4.4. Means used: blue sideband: 42.5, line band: 37.9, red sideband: 44.2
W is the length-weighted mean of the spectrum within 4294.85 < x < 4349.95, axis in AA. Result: 40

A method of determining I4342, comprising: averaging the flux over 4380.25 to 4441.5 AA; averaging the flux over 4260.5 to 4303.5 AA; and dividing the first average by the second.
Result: 1.18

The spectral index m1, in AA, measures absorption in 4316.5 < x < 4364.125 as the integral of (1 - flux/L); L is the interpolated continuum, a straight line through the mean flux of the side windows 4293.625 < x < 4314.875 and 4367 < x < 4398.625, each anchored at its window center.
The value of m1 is -4.04 AA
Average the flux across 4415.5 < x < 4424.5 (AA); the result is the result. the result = 50.1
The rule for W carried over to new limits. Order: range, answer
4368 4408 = 47.2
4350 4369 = 47.1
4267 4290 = 42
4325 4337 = 46.3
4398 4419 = 49.3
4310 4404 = 45.1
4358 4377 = 48.4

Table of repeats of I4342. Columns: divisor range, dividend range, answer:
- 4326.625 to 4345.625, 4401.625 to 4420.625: 1.13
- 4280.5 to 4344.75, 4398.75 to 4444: 1.25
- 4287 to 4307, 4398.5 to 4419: 1.34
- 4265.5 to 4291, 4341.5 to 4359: 1.05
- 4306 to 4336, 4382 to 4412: 1.14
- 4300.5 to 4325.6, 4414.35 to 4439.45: 1.34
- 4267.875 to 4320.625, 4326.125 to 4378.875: 1.17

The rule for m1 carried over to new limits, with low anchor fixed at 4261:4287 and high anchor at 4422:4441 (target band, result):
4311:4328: 1.4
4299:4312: 3.2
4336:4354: 1.6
